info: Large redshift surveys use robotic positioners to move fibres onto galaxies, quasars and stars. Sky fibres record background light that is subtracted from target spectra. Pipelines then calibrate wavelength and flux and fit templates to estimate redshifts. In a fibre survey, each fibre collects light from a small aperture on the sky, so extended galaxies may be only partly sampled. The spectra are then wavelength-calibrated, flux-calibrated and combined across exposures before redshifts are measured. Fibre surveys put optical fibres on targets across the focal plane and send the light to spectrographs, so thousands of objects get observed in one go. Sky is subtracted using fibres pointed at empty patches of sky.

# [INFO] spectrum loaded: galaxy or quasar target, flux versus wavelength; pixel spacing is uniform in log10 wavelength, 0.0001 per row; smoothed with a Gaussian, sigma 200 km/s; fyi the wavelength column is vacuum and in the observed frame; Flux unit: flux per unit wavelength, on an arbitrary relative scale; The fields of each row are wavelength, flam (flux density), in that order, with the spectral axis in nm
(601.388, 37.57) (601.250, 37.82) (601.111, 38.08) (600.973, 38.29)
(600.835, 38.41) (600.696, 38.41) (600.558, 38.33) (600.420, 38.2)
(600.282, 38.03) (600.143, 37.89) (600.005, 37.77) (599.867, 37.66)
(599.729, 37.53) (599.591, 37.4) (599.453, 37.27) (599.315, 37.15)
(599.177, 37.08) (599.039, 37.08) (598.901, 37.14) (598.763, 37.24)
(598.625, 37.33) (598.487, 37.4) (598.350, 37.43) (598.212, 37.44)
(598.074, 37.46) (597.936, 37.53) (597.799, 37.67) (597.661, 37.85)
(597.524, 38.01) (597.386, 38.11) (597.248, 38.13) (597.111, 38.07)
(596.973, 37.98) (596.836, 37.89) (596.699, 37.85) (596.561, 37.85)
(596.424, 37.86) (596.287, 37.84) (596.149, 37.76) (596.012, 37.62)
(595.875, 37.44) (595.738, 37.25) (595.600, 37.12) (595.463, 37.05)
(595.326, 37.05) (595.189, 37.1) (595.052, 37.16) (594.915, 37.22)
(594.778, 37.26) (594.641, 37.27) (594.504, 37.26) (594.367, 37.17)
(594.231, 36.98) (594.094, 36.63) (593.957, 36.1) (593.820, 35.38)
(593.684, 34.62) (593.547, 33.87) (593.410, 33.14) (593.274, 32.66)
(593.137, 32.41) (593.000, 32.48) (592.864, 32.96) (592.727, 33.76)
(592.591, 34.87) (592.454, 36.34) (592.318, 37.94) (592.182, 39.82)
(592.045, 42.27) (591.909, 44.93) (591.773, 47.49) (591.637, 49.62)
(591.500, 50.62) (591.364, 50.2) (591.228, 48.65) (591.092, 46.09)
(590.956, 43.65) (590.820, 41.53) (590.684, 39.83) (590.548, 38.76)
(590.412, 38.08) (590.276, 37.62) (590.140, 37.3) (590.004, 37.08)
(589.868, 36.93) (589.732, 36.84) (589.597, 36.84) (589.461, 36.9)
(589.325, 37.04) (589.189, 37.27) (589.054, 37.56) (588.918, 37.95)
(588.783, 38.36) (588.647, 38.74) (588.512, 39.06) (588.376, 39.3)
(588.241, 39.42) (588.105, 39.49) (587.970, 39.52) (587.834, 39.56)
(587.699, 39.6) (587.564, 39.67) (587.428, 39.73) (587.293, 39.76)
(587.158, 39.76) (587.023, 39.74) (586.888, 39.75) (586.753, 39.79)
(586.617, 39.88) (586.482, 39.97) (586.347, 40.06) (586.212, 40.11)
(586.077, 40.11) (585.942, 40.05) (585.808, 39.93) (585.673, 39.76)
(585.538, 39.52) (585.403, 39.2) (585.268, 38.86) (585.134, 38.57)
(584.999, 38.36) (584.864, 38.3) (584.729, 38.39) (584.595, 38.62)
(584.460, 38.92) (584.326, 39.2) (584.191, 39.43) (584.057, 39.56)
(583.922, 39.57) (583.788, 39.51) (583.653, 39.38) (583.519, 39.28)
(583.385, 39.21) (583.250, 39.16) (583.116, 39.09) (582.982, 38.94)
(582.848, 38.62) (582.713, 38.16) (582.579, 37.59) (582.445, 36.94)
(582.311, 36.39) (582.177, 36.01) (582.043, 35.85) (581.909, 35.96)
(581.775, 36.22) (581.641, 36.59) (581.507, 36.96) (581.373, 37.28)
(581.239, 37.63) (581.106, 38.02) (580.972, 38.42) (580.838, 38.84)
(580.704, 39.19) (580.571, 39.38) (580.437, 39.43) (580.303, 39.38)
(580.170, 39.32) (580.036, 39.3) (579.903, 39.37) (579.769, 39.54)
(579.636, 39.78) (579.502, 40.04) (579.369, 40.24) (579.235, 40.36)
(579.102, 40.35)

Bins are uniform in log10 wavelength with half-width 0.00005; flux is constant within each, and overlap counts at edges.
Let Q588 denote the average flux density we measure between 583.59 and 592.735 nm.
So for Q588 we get 39.9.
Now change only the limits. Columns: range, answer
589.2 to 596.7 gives 38.4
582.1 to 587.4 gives 39.1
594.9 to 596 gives 37.2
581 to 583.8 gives 37.7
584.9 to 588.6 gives 39.6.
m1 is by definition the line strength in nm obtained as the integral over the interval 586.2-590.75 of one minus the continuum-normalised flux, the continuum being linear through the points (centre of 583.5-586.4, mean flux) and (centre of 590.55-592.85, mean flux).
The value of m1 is 0.25 nm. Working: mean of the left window 39.3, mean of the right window 42.6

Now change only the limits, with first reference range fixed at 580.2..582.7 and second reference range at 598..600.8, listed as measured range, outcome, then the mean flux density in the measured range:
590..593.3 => -0.25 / 40.4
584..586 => -0.08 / 39.1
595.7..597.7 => -0.01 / 37.9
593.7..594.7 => 0.03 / 36.6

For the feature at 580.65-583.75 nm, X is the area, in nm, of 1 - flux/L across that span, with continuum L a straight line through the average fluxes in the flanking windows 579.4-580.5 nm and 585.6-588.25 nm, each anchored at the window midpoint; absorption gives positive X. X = 0.14 nm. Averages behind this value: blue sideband 39.6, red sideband 39.8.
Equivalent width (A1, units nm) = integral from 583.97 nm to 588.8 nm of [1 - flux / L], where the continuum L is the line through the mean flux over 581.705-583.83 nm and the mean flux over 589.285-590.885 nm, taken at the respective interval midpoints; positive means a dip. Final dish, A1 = -0.19 nm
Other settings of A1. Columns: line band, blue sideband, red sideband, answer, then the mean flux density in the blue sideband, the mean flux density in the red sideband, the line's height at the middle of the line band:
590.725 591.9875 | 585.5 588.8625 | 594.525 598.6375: -0.264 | 39.6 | 37.6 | 38.7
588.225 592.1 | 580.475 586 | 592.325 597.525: -0.386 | 38.4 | 36.4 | 37.2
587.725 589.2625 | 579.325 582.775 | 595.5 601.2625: -0.033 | 38.1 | 37.7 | 38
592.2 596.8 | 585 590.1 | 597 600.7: 0.232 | 38.9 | 37.6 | 38.1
